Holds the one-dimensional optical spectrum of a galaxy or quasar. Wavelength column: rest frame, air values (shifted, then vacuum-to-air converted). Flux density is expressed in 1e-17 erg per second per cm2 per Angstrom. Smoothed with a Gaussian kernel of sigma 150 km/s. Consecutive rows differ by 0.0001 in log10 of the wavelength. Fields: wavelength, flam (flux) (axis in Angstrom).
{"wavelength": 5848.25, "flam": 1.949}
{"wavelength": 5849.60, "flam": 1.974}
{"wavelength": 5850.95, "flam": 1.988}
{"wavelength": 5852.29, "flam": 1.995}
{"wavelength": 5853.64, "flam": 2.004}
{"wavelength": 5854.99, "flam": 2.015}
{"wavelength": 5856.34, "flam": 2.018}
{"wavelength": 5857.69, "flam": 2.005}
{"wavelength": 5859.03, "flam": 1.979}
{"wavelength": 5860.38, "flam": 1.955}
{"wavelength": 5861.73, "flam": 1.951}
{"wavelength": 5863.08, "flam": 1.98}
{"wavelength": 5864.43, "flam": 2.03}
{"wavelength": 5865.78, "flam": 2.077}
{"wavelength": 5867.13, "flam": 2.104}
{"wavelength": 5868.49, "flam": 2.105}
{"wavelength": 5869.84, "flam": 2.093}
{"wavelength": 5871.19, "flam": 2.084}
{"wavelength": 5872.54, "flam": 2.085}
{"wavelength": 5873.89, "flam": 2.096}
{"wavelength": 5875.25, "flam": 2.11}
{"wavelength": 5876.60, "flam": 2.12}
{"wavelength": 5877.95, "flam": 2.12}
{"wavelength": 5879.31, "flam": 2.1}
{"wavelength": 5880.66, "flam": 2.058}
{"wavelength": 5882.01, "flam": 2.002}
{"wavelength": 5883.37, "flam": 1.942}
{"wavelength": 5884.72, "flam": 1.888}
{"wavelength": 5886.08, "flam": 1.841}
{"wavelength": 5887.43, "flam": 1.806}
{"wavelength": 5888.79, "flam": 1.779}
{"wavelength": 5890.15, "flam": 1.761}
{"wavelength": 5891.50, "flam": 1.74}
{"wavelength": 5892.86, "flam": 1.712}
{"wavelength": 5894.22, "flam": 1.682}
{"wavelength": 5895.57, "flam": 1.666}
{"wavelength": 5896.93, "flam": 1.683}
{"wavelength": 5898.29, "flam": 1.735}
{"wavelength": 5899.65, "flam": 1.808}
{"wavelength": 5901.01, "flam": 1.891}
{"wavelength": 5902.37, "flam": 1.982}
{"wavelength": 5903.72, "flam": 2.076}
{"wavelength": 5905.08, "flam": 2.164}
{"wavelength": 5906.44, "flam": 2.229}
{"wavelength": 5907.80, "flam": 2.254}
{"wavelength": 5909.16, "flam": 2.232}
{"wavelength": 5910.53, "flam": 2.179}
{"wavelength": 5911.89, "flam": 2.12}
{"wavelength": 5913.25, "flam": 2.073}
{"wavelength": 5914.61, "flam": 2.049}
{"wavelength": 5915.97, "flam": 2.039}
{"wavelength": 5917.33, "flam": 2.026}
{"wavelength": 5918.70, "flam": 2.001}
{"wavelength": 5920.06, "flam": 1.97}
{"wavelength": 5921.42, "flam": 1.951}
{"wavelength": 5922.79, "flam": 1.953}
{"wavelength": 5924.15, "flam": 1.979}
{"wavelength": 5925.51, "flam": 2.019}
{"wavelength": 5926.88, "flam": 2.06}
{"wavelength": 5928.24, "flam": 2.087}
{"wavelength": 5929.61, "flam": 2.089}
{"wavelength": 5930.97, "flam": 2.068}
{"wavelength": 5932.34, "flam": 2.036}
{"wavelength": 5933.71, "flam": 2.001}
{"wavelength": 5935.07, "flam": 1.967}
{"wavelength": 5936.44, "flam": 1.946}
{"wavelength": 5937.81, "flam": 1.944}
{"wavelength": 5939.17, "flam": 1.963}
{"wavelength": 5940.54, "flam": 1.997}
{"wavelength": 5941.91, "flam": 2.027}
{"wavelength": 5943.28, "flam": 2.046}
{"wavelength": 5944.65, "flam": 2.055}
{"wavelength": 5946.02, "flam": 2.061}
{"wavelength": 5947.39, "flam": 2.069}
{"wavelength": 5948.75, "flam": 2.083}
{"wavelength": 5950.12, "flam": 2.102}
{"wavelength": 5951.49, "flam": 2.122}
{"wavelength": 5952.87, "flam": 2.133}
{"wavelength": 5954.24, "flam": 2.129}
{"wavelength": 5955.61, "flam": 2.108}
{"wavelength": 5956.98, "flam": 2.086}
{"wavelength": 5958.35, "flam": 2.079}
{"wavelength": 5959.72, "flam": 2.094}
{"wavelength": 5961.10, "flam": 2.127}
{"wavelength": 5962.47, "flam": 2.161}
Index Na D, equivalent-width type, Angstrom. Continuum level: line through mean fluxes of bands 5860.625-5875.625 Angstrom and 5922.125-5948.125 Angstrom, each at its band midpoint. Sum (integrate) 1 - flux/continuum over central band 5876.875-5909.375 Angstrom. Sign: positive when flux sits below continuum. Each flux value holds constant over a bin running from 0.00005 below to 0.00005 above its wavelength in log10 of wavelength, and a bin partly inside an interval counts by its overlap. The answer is 2.0 Angstrom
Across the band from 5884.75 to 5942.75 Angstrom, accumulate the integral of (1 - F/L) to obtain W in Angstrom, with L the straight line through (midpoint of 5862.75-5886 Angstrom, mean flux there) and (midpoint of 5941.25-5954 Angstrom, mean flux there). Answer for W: 2.85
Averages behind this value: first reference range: 2.05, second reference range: 2.08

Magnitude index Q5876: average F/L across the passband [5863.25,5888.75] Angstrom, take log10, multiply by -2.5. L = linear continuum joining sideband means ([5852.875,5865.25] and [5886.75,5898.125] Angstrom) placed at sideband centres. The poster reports -0.094 mag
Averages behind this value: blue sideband 1.99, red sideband 1.73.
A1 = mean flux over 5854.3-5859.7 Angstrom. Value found 2.01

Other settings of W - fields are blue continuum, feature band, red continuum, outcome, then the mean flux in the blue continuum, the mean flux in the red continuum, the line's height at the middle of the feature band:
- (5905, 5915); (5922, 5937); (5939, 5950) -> 0.6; 2.16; 2.04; 2.1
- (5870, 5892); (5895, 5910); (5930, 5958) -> 0.2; 1.98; 2.05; 2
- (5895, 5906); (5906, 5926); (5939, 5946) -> -1.4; 1.89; 2.02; 1.94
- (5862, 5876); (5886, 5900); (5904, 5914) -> 2.6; 2.07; 2.17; 2.13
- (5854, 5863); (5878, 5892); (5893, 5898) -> -1.0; 1.99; 1.69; 1.77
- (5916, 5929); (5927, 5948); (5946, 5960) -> 0.3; 2.01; 2.1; 2.05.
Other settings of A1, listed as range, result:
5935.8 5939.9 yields 1.95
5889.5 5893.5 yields 1.74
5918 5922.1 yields 1.97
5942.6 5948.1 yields 2.06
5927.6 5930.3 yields 2.09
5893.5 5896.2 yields 1.68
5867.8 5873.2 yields 2.09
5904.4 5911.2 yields 2.21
